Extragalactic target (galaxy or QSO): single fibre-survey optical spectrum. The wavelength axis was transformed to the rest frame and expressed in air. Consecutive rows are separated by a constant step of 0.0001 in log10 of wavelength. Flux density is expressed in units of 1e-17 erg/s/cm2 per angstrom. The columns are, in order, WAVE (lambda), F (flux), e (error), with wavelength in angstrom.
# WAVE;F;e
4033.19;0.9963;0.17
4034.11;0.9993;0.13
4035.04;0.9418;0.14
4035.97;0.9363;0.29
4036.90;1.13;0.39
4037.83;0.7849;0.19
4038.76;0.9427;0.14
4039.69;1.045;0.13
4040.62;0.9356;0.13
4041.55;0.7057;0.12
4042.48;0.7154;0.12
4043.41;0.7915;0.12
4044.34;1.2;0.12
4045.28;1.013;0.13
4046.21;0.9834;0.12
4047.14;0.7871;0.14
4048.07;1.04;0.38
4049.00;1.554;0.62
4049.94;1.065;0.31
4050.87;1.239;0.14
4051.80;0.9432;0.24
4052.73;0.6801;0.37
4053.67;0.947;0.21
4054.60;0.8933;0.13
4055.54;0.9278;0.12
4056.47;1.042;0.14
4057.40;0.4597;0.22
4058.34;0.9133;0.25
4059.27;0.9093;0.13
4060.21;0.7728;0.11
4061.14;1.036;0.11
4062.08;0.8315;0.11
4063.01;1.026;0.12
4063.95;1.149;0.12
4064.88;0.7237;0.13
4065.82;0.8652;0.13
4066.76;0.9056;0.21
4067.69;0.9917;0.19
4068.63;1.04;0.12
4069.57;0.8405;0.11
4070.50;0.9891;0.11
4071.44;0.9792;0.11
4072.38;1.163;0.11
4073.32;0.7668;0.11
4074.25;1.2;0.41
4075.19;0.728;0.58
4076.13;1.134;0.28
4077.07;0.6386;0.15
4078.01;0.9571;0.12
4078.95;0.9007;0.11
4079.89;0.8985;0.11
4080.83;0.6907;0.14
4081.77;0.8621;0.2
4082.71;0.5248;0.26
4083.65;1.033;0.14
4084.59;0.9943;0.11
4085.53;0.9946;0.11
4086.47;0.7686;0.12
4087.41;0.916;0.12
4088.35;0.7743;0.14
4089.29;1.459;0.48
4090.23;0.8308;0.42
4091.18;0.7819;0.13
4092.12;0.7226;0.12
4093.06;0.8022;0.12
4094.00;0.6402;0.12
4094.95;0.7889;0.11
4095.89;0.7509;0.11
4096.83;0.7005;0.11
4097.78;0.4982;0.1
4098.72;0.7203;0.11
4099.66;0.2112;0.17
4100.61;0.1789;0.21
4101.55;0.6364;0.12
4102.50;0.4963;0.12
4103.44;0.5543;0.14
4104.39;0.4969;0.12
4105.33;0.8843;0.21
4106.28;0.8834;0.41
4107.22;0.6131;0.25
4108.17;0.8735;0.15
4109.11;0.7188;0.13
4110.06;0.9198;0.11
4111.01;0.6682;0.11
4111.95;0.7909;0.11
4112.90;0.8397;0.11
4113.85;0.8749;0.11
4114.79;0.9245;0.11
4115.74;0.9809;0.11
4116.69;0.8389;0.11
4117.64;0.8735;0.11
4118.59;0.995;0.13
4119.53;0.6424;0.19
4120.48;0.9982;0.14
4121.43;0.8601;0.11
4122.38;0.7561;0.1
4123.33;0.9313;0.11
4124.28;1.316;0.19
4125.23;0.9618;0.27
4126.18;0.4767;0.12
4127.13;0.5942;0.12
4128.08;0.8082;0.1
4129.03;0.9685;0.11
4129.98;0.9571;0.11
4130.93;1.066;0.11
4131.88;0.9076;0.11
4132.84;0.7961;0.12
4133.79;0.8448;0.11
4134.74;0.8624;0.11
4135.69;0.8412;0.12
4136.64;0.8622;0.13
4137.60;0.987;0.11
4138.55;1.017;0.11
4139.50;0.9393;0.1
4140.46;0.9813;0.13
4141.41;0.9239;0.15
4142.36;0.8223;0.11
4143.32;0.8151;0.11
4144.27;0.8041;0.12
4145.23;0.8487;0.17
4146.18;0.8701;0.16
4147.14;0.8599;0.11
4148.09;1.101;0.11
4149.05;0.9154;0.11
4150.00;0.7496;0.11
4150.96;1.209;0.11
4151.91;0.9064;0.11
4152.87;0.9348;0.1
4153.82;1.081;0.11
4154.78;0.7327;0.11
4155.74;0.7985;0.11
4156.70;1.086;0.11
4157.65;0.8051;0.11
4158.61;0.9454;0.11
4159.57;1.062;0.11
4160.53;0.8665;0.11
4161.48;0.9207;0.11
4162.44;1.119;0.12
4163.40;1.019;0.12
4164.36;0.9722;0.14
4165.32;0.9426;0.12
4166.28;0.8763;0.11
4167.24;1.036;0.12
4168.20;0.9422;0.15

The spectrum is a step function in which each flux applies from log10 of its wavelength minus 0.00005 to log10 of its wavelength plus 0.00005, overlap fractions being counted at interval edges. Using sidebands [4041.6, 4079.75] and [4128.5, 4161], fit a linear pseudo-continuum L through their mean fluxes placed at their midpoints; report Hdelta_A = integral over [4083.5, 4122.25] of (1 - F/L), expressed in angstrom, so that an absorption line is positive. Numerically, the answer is 6.3 angstrom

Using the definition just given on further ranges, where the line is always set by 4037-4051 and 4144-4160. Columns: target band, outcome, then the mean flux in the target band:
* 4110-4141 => 1.9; 0.881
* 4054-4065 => 0.9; 0.897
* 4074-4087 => 1.2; 0.875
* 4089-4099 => 1.9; 0.779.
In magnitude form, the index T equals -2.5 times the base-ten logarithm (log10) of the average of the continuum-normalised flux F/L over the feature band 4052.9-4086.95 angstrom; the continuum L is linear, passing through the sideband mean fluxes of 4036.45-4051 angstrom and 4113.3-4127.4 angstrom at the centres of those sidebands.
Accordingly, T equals 0.06 mag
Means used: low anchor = 0.99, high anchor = 0.872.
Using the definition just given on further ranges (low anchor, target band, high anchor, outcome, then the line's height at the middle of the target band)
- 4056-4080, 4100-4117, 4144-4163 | 0.262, 0.925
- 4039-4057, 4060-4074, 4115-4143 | 0.007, 0.953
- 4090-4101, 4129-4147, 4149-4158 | -0.066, 0.847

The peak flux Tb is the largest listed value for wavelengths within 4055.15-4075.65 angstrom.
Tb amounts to 1.2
